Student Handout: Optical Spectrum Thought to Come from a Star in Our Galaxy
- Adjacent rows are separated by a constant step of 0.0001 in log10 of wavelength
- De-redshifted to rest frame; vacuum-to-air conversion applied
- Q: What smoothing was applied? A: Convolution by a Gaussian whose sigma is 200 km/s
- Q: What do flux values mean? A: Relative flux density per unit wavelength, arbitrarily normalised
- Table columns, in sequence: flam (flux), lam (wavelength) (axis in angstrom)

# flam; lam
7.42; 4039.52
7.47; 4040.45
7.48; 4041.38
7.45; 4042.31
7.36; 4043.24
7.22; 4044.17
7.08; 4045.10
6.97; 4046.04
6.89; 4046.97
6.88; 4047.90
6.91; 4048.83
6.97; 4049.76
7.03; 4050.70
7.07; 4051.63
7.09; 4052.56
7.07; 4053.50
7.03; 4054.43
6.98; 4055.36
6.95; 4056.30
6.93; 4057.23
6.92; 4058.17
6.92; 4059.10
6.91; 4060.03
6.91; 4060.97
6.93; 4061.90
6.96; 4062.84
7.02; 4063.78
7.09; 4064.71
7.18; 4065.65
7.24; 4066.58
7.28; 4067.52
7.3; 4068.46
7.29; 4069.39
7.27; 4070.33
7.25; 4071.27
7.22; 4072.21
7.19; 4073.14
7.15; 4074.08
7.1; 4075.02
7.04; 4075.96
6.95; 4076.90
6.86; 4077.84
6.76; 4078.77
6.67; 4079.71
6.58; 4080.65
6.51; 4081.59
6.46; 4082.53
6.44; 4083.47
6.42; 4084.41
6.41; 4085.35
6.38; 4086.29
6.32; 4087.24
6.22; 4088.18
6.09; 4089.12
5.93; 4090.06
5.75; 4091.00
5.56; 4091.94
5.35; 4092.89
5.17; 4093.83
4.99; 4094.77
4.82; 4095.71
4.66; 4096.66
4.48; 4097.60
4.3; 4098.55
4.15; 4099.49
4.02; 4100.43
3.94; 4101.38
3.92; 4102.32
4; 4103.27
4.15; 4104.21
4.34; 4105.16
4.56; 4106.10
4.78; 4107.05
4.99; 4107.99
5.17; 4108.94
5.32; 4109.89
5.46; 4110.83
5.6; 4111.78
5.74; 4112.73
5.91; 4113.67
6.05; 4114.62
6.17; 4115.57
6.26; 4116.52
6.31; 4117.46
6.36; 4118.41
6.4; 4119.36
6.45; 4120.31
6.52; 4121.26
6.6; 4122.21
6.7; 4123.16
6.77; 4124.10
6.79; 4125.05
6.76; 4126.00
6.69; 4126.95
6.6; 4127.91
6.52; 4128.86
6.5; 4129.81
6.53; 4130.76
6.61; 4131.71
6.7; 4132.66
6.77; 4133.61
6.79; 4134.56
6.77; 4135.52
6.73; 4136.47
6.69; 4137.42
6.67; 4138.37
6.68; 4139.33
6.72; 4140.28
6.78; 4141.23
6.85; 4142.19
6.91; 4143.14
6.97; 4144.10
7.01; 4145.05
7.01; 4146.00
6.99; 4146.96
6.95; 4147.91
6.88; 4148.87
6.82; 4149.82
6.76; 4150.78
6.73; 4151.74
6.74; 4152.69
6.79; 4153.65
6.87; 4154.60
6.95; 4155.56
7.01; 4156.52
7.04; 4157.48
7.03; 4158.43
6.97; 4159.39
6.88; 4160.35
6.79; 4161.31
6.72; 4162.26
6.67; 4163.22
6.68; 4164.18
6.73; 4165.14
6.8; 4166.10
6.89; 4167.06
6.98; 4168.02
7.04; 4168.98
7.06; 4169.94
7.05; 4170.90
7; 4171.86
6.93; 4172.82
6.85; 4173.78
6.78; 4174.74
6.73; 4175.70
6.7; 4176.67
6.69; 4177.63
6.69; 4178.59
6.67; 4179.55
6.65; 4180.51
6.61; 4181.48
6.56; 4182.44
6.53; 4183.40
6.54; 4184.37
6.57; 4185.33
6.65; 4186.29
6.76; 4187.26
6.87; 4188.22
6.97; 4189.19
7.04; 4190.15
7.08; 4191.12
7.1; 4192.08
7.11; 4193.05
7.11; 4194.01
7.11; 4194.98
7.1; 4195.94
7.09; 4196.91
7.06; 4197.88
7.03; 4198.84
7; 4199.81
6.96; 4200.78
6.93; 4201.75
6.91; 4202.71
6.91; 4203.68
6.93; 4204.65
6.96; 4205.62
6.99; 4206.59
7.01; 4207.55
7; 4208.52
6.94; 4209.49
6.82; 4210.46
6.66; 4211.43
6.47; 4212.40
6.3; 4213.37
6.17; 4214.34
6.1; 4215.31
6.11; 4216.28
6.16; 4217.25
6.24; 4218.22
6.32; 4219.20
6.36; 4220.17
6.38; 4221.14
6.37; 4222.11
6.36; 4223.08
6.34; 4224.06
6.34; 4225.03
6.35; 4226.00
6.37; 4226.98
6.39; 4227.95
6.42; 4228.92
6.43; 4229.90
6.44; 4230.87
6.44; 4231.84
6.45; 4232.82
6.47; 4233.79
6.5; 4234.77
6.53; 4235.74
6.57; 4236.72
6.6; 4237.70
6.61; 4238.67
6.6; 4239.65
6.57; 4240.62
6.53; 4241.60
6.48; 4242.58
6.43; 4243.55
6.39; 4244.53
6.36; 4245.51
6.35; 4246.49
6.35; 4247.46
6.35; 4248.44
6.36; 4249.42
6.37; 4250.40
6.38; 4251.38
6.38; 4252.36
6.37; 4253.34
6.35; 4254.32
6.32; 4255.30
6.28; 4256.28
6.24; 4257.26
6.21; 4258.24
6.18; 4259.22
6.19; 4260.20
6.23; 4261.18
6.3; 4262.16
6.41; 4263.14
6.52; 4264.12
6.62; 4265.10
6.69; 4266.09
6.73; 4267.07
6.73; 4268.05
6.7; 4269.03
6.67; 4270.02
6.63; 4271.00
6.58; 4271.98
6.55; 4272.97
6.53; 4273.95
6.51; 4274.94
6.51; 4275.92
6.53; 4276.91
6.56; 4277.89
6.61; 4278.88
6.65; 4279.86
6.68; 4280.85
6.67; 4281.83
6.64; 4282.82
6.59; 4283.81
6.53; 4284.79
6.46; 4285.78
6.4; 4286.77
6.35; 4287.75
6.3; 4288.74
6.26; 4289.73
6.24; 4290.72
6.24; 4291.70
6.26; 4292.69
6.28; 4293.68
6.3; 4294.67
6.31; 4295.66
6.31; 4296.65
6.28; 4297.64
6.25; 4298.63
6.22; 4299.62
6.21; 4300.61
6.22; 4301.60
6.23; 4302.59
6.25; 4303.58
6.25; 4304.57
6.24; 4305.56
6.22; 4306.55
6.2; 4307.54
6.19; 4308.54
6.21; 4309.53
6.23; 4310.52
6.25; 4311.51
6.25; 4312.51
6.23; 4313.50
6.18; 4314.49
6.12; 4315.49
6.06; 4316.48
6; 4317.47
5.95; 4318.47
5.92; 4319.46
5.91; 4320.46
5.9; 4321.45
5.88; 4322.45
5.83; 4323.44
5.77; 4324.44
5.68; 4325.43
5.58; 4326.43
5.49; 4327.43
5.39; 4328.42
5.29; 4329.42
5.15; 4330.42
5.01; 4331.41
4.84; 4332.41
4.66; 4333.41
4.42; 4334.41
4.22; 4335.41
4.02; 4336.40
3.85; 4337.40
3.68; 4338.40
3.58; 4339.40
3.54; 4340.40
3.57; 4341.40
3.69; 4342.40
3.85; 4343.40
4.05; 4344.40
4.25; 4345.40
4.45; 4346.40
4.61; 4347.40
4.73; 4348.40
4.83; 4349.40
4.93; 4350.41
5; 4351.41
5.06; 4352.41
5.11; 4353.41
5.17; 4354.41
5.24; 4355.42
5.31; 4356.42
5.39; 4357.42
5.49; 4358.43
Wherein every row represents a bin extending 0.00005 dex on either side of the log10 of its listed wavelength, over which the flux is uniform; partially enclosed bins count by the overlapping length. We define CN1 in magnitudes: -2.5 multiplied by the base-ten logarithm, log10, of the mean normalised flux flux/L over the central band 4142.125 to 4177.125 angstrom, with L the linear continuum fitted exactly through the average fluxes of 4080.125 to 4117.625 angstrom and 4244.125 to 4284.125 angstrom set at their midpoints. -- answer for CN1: -0.19 mag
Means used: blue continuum 5.39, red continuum 6.47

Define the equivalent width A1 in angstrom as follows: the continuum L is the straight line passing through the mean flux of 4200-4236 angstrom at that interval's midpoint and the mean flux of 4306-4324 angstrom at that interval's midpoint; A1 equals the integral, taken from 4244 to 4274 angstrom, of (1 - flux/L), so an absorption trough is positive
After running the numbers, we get -0.4 angstrom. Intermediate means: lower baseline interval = 6.54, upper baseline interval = 6.08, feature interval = 6.43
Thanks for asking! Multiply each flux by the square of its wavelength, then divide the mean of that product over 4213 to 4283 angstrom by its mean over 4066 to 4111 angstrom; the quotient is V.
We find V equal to 1.19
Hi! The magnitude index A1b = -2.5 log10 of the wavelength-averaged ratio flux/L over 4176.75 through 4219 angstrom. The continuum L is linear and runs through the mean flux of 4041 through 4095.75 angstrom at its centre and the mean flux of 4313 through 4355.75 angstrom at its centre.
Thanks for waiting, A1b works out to -0.15 mag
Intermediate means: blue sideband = 6.76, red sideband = 4.99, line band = 6.77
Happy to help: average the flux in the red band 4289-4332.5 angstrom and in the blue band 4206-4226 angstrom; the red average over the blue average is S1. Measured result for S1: 0.93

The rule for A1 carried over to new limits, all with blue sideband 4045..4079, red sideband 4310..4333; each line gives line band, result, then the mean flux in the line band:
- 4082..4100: 3.5 angstrom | 5.57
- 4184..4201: -1.5 angstrom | 6.96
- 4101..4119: 4.2 angstrom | 5.23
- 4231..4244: -0.7 angstrom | 6.52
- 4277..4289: -1.2 angstrom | 6.54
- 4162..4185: -1.0 angstrom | 6.77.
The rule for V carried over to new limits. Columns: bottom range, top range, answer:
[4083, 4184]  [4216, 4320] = 1.08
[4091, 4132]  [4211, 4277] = 1.23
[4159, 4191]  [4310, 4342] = 0.83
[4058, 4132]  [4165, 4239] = 1.15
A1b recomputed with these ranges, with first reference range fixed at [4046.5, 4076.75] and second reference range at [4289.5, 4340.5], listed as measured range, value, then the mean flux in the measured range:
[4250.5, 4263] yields -0.05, 6.29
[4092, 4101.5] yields 0.42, 4.65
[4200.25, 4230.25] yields -0.05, 6.55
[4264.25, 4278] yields -0.12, 6.61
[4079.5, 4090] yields 0.09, 6.38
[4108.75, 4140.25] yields 0.05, 6.4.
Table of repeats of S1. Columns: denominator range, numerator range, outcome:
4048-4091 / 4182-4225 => 0.98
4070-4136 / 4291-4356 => 0.91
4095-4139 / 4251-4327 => 1.09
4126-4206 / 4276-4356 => 0.82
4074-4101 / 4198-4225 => 1.12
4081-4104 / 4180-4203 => 1.29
